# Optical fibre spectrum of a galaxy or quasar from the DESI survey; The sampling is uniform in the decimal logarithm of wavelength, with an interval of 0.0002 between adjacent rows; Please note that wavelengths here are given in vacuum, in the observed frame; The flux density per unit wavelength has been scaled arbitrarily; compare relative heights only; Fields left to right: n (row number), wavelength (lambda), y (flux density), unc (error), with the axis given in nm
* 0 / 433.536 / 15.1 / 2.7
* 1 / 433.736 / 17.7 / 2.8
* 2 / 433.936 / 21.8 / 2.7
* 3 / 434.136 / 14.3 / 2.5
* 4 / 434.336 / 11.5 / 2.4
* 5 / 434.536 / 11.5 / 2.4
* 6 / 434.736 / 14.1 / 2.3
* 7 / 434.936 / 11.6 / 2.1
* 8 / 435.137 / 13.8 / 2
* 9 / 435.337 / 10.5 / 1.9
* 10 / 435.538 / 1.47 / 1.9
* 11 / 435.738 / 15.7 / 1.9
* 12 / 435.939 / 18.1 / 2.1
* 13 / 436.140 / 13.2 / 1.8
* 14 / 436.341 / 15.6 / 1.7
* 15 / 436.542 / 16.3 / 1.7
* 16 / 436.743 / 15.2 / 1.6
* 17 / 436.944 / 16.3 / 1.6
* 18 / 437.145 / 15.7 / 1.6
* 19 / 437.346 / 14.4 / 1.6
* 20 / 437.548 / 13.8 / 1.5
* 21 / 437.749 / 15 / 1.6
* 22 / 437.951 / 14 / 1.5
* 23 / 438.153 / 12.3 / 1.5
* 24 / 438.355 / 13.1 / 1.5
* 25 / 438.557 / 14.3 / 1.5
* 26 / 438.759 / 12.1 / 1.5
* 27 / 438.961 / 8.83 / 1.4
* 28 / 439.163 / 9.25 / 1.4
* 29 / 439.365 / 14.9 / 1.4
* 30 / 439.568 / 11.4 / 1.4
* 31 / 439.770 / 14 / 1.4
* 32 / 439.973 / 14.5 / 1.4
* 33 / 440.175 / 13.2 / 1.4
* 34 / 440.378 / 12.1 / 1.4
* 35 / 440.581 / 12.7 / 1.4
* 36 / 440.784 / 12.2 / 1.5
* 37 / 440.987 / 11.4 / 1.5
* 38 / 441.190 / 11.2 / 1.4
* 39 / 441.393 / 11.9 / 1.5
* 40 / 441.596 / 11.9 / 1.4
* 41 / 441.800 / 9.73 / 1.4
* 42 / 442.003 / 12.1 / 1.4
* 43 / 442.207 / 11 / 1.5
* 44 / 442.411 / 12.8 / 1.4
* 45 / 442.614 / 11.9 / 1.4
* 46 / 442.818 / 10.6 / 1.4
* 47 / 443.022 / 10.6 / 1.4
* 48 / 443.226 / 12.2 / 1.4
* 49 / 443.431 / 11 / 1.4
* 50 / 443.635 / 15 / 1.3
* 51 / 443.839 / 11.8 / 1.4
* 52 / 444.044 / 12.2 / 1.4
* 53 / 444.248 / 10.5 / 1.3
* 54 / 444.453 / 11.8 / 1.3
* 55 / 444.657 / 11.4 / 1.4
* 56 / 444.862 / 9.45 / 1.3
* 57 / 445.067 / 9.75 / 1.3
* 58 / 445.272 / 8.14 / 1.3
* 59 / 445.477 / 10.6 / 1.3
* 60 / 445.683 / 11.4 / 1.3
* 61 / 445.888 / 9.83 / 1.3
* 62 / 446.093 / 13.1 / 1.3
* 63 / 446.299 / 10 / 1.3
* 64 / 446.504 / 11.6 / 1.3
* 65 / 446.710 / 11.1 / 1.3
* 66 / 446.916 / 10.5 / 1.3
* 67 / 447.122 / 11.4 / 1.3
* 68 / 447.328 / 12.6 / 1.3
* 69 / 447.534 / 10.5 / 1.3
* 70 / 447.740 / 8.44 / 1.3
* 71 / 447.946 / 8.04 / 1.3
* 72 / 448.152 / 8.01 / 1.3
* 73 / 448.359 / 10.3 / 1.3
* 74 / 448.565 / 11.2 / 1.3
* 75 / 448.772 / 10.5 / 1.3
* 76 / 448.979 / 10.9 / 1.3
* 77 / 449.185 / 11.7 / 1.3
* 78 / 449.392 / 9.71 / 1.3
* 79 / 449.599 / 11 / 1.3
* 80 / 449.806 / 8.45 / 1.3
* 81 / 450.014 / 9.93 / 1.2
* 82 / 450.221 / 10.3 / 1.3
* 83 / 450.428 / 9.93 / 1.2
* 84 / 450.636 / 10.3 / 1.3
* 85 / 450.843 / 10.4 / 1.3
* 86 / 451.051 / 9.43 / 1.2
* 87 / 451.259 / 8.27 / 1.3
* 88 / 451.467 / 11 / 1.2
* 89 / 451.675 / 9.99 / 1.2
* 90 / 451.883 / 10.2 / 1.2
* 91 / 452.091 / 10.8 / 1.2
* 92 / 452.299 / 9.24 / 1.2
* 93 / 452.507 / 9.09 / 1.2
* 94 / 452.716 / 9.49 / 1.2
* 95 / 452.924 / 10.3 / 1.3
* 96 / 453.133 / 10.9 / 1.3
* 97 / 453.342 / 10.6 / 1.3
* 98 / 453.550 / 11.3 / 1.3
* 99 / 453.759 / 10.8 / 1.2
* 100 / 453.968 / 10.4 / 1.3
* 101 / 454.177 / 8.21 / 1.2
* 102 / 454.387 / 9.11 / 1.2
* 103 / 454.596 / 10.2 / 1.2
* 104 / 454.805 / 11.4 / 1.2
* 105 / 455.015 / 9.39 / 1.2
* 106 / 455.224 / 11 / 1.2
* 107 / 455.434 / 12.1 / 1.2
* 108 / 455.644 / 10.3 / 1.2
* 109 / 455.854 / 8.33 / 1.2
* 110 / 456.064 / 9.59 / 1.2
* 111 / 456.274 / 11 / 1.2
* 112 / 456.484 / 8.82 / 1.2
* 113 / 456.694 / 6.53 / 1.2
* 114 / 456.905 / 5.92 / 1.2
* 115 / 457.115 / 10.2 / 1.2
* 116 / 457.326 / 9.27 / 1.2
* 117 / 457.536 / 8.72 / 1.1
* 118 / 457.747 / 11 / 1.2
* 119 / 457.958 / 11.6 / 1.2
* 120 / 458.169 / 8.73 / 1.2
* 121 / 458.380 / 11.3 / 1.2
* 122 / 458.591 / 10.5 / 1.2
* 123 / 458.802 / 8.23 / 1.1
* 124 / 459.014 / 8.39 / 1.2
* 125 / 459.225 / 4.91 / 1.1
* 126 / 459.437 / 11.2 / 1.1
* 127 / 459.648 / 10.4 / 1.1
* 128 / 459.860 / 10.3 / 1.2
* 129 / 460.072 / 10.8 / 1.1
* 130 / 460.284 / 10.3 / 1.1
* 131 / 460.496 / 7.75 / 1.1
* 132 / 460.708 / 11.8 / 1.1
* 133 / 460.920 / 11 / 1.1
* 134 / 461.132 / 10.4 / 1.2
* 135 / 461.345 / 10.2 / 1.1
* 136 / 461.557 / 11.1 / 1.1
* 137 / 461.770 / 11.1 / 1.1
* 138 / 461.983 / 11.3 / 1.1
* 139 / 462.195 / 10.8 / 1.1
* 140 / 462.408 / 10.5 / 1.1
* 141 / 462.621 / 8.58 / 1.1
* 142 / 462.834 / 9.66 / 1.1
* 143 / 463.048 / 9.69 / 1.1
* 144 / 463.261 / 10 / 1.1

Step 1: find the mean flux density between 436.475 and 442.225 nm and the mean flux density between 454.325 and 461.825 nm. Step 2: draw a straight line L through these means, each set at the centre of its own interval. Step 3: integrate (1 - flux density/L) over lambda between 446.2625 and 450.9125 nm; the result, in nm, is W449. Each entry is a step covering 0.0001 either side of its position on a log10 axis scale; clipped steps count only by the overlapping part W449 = 0.444 nm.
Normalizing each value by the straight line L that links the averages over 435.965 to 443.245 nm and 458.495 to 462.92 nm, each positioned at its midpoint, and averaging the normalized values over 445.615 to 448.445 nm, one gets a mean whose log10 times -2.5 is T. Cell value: 0.13 mag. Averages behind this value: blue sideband 12.9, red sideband 9.97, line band 10.5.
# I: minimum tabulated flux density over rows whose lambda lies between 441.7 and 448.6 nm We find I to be 8.01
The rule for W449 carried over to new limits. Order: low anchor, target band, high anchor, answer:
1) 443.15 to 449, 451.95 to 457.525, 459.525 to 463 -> 0.42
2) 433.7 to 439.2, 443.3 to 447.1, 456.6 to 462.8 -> 0.34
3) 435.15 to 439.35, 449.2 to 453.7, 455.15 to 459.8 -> 0.22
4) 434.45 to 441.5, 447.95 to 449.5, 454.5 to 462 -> 0.16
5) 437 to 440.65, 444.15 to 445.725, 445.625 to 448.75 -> 0.12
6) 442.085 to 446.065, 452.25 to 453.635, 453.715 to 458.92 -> -0.01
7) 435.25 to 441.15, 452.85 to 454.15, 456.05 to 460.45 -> -0.04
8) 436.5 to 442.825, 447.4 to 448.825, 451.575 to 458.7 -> 0.20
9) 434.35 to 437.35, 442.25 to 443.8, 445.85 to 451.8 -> -0.03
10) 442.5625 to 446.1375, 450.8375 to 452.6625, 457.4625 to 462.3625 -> 0.15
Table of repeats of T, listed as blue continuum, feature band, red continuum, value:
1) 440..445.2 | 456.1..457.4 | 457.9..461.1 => 0.17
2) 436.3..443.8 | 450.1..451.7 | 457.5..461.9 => 0.13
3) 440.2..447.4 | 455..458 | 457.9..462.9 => 0.09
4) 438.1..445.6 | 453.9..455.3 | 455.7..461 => 0.01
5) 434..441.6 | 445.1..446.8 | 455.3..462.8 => 0.11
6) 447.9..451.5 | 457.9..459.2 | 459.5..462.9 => 0.10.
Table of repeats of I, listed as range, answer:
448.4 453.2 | 8.27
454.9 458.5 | 5.92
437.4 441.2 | 8.83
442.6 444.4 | 10.5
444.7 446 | 8.14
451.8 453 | 9.09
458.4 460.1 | 4.91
